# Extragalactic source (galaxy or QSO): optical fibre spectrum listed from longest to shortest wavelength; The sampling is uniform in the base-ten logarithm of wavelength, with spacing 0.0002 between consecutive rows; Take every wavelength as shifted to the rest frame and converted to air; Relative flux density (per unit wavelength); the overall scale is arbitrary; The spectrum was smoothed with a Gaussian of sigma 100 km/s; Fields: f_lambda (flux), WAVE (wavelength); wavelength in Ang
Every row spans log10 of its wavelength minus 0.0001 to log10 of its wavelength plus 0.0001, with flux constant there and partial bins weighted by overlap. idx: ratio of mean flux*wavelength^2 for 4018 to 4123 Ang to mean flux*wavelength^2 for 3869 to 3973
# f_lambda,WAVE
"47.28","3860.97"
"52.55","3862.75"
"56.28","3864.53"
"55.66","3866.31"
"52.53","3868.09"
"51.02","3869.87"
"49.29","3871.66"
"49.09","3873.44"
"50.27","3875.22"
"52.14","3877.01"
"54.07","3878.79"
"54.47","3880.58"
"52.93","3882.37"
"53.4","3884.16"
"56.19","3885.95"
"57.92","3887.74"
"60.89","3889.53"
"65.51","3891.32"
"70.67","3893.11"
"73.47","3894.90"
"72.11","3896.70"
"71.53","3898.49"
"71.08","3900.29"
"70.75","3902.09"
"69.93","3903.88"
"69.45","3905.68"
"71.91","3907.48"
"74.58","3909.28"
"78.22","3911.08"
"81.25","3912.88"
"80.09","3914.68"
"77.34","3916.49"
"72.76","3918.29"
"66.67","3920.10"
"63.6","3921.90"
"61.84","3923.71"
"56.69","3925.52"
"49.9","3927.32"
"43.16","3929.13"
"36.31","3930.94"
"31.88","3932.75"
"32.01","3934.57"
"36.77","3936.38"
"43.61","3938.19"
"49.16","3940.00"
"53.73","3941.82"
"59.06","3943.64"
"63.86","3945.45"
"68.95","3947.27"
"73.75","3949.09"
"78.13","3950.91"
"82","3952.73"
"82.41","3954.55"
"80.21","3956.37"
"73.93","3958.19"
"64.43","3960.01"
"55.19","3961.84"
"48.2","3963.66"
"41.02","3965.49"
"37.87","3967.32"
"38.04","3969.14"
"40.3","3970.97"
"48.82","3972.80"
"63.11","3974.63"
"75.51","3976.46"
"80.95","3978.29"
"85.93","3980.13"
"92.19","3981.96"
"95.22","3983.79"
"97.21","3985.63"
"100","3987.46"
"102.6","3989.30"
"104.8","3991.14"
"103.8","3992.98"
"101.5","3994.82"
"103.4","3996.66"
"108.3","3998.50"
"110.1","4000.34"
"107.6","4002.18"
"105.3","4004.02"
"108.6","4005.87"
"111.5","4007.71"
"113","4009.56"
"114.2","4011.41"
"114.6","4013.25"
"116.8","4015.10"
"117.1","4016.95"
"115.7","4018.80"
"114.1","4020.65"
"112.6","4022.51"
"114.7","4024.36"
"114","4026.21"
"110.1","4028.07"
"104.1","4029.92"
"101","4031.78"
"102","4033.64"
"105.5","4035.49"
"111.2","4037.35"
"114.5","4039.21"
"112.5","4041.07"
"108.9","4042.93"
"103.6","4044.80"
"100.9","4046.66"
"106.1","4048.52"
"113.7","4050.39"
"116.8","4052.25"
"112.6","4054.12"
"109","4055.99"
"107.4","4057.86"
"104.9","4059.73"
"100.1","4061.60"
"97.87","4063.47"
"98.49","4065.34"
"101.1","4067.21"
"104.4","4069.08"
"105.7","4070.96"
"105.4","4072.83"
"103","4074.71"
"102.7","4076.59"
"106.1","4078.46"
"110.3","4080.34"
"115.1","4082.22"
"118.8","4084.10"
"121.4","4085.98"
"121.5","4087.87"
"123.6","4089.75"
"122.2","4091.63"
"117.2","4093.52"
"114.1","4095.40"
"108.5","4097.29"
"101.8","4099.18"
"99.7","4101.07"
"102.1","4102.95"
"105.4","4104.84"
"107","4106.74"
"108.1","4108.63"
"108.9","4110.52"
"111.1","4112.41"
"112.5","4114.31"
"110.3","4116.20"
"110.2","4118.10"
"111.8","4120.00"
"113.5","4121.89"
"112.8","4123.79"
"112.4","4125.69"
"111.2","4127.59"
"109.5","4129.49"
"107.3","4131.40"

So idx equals 2.0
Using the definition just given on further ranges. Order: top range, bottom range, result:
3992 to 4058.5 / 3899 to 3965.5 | 1.83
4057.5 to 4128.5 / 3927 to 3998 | 1.72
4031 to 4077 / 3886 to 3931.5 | 1.71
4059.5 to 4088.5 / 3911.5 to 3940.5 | 2.08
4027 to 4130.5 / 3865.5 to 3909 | 1.97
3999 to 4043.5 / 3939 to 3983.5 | 1.77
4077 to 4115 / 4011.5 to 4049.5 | 1.05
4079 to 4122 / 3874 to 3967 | 1.98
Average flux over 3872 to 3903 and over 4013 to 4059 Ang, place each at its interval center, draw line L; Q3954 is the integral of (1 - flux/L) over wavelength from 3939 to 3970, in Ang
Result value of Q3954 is 7.9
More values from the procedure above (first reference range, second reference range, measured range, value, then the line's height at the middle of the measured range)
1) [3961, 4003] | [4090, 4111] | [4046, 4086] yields -2.6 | 101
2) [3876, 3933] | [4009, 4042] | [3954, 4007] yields 7.4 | 93.7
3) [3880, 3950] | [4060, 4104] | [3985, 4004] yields -4.6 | 84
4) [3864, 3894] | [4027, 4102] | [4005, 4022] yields -3.6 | 94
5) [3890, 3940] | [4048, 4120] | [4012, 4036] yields -4.8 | 92.5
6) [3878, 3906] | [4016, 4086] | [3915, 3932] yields 3.1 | 72.7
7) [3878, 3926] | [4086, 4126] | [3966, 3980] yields 4.5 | 82.5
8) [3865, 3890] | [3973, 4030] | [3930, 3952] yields 7.5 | 78.9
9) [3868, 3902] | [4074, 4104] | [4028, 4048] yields -1.6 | 98.7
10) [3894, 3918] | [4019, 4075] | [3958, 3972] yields 6.2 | 87.9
